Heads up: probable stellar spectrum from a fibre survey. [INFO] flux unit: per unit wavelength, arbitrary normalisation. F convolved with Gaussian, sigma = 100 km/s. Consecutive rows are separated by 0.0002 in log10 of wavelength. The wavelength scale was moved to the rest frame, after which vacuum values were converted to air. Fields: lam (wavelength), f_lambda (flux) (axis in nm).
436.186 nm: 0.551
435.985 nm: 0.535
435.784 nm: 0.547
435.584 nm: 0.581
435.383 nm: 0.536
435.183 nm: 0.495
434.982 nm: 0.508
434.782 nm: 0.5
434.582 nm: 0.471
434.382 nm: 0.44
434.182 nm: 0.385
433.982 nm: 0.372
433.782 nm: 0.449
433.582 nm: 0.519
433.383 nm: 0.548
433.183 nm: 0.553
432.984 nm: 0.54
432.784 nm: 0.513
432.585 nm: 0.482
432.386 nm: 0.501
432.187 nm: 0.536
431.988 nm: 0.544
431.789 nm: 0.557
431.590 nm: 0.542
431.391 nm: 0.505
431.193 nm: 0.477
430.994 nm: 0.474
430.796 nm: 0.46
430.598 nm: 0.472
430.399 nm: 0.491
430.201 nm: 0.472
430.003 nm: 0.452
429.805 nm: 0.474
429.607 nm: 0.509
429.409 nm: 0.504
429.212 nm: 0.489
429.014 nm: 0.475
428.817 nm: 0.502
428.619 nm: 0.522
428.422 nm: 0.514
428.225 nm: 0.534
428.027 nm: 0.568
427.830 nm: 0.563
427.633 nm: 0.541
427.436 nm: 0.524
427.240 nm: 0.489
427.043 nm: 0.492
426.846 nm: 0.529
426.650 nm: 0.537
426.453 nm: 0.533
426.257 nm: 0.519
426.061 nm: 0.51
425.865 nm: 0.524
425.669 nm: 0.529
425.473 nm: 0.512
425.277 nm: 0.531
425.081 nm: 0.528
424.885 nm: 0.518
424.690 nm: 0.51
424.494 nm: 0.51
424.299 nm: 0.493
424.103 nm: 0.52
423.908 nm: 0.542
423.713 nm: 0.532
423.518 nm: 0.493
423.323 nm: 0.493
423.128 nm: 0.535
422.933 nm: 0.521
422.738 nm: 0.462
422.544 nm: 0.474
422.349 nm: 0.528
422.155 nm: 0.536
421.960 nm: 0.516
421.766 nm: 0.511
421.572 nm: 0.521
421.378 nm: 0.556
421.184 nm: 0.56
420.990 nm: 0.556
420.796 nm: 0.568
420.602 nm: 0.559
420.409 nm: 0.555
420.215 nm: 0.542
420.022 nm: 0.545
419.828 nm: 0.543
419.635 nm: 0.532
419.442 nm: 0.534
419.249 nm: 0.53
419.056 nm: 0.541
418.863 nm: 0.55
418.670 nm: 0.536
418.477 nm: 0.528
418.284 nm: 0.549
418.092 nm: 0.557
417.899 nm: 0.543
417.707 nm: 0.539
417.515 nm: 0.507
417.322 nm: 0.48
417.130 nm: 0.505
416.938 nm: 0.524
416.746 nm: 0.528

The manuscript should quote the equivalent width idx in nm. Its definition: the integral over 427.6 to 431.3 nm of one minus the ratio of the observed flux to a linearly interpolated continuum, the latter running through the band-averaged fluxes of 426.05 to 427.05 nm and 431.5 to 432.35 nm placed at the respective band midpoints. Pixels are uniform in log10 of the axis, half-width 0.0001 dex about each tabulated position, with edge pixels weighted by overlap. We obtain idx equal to 0.24 nm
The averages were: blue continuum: 0.524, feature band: 0.499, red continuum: 0.541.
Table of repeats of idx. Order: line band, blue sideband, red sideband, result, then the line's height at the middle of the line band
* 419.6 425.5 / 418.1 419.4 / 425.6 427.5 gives 0.041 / 0.53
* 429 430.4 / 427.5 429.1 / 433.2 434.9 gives 0.080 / 0.512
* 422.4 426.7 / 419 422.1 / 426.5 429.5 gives 0.120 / 0.53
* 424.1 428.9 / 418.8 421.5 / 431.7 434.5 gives -0.003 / 0.522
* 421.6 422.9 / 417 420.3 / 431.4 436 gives 0.050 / 0.526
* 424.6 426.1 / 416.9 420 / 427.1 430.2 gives -0.013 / 0.516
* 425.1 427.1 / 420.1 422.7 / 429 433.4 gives -0.010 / 0.52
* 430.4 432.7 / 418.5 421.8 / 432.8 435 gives -0.060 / 0.491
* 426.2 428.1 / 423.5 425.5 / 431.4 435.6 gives -0.059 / 0.513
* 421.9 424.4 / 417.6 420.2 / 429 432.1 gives 0.060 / 0.524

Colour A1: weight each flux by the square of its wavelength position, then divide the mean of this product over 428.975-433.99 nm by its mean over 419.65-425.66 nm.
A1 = 1.0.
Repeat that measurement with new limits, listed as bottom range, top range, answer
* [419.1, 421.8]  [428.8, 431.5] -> 0.93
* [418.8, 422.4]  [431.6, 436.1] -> 0.99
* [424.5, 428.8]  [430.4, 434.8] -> 0.97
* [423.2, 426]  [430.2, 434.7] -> 0.99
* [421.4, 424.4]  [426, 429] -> 1.04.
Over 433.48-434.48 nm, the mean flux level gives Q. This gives 0.433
